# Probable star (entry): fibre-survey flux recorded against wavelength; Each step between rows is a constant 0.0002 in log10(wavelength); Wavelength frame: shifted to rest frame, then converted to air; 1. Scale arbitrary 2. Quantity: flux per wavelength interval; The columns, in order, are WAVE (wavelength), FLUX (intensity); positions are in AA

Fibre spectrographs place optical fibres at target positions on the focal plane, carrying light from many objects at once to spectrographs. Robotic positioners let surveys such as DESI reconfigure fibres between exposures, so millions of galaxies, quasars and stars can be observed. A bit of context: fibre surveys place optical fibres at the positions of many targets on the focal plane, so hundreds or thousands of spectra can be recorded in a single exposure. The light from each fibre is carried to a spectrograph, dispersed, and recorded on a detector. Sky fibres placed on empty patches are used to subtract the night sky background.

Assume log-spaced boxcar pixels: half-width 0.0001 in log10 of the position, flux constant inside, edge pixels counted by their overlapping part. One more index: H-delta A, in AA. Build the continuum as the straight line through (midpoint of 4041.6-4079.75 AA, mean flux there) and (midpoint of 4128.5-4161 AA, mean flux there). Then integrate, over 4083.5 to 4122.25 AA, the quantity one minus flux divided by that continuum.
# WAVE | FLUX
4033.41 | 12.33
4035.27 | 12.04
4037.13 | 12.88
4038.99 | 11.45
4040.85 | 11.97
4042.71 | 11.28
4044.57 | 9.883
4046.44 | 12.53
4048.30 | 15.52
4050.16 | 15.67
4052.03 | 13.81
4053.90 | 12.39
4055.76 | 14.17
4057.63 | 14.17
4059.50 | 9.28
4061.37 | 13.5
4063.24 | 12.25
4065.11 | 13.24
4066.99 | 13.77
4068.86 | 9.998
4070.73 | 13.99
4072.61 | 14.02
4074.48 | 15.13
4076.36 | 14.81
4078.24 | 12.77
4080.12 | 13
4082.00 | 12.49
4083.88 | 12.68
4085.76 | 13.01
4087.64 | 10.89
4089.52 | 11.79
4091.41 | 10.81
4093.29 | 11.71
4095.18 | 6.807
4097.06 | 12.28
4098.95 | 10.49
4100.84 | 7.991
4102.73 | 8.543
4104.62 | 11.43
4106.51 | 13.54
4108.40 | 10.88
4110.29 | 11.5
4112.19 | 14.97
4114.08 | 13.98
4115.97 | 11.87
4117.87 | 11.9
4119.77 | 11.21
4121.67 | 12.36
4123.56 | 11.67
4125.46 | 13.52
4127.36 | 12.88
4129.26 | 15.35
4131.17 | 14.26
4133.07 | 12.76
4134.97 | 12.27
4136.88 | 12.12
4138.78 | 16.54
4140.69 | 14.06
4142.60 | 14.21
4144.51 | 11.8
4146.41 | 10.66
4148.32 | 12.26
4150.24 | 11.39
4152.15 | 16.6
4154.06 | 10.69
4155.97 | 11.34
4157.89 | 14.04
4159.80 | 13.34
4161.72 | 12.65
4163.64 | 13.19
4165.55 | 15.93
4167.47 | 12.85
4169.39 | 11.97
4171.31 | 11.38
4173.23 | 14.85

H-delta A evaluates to 5.0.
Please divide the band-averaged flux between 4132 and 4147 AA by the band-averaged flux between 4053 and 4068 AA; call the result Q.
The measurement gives 1.02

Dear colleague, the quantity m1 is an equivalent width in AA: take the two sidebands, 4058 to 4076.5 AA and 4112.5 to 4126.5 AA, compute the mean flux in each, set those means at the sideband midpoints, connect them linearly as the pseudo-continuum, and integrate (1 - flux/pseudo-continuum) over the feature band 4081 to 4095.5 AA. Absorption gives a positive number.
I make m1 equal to 1.5 AA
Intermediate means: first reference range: 13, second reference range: 12.5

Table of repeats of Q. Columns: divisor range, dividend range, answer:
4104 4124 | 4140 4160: 1.03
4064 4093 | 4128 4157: 1.02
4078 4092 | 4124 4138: 1.09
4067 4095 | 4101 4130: 0.98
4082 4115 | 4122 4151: 1.14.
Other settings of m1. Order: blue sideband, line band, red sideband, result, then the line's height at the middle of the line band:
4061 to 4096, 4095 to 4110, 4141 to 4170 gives 2.5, 12.6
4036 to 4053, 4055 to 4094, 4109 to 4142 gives 0.5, 12.9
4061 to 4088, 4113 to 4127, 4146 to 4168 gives 0.7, 13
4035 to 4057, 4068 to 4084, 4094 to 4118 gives -1.6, 12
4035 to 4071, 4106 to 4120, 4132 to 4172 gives 0.4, 12.9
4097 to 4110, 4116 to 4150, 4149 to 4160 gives -2.7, 11.9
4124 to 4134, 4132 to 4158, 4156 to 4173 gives 1.0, 13.4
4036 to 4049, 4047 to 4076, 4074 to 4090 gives -2.1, 12.5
